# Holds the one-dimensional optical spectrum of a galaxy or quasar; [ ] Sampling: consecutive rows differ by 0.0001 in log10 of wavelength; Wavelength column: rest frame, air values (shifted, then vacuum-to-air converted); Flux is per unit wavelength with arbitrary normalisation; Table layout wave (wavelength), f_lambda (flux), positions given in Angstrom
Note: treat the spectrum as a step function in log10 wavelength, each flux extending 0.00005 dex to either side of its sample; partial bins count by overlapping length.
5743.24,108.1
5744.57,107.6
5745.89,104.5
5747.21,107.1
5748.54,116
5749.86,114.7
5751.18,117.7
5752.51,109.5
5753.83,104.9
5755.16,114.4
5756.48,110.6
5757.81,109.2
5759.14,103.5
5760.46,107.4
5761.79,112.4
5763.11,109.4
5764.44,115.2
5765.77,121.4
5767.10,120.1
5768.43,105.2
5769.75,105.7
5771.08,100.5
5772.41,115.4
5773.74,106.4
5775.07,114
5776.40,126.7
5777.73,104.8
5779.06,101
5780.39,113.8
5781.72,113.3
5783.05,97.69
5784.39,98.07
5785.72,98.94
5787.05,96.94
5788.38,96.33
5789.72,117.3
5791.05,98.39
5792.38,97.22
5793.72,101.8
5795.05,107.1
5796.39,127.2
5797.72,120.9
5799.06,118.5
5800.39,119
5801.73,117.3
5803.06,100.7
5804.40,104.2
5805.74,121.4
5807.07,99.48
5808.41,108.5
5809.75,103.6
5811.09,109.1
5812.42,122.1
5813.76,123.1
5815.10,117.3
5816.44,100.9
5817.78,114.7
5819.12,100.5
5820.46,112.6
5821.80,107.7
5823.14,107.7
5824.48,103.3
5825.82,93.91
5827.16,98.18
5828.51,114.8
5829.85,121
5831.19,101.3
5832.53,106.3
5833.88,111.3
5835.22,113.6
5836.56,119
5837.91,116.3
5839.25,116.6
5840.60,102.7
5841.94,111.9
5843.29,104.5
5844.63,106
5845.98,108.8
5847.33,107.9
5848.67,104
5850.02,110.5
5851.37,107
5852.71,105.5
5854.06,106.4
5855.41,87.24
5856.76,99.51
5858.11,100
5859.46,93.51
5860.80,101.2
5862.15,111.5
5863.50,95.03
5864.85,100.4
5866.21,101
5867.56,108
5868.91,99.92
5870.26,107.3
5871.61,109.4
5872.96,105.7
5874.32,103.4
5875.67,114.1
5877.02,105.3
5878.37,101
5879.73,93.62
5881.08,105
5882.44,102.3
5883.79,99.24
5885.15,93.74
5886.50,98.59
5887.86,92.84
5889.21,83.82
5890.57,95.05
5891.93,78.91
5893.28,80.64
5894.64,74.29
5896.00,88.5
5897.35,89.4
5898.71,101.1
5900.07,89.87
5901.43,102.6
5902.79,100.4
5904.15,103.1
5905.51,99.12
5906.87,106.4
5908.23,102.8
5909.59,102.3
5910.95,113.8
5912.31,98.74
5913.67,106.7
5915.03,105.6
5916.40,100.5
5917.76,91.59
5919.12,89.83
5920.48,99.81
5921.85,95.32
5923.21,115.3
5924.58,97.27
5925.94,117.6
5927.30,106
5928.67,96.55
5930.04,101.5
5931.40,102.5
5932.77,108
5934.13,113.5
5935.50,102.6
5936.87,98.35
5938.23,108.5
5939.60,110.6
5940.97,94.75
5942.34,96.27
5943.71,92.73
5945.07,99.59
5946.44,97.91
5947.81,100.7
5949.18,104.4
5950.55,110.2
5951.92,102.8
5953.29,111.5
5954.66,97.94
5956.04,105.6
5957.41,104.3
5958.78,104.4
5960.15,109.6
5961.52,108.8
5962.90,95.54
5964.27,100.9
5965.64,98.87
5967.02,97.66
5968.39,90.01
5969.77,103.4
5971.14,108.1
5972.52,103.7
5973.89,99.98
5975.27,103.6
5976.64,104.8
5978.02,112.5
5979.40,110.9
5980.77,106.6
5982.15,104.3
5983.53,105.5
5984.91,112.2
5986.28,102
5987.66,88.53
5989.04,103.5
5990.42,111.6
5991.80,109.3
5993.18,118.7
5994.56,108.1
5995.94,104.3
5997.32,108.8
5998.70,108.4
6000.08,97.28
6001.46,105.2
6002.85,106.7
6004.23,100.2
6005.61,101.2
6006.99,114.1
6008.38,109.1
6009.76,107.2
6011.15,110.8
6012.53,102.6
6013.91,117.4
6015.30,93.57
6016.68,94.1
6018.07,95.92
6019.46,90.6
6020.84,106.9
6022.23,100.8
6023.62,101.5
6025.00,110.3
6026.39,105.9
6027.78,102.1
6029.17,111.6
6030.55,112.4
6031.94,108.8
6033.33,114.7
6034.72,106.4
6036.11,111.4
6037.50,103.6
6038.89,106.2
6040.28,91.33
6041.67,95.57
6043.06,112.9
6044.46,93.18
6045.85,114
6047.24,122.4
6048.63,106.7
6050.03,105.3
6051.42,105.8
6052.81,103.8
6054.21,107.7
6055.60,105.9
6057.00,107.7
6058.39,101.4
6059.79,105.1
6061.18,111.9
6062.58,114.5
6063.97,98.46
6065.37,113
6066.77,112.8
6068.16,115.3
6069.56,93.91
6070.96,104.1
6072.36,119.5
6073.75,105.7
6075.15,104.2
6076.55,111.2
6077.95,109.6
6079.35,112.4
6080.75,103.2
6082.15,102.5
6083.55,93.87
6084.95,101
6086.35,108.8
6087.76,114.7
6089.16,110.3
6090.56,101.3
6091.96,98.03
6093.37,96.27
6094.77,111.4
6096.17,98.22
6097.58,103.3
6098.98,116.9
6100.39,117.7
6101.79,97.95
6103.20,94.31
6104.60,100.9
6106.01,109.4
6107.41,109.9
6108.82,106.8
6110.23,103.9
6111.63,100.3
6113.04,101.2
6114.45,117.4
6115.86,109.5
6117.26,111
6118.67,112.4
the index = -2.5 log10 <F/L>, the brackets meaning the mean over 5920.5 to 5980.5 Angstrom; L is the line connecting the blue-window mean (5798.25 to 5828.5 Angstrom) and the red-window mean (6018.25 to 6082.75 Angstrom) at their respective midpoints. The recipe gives 0.045 mag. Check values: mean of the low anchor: 109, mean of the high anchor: 107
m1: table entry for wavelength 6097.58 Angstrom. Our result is 103.3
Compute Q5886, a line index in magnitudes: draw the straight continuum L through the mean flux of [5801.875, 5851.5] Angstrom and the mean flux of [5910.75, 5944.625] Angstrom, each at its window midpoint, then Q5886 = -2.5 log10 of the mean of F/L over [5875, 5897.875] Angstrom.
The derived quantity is 0.122 mag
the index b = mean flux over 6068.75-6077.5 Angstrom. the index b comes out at 107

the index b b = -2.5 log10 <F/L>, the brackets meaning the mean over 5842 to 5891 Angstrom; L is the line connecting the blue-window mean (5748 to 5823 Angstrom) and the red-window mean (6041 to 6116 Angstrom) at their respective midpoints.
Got 0.07 mag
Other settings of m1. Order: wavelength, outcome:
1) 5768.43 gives 105.2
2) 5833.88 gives 111.3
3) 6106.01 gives 109.4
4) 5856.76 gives 99.51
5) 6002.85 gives 106.7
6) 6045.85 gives 114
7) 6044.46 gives 93.18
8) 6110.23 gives 103.9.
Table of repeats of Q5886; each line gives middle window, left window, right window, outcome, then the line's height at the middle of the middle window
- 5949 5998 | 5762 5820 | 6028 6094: 0.03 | 108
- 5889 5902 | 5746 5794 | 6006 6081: 0.21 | 107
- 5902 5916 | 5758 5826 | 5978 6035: 0.04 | 107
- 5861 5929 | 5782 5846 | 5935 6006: 0.07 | 106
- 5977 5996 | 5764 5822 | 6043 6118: 0.01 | 108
